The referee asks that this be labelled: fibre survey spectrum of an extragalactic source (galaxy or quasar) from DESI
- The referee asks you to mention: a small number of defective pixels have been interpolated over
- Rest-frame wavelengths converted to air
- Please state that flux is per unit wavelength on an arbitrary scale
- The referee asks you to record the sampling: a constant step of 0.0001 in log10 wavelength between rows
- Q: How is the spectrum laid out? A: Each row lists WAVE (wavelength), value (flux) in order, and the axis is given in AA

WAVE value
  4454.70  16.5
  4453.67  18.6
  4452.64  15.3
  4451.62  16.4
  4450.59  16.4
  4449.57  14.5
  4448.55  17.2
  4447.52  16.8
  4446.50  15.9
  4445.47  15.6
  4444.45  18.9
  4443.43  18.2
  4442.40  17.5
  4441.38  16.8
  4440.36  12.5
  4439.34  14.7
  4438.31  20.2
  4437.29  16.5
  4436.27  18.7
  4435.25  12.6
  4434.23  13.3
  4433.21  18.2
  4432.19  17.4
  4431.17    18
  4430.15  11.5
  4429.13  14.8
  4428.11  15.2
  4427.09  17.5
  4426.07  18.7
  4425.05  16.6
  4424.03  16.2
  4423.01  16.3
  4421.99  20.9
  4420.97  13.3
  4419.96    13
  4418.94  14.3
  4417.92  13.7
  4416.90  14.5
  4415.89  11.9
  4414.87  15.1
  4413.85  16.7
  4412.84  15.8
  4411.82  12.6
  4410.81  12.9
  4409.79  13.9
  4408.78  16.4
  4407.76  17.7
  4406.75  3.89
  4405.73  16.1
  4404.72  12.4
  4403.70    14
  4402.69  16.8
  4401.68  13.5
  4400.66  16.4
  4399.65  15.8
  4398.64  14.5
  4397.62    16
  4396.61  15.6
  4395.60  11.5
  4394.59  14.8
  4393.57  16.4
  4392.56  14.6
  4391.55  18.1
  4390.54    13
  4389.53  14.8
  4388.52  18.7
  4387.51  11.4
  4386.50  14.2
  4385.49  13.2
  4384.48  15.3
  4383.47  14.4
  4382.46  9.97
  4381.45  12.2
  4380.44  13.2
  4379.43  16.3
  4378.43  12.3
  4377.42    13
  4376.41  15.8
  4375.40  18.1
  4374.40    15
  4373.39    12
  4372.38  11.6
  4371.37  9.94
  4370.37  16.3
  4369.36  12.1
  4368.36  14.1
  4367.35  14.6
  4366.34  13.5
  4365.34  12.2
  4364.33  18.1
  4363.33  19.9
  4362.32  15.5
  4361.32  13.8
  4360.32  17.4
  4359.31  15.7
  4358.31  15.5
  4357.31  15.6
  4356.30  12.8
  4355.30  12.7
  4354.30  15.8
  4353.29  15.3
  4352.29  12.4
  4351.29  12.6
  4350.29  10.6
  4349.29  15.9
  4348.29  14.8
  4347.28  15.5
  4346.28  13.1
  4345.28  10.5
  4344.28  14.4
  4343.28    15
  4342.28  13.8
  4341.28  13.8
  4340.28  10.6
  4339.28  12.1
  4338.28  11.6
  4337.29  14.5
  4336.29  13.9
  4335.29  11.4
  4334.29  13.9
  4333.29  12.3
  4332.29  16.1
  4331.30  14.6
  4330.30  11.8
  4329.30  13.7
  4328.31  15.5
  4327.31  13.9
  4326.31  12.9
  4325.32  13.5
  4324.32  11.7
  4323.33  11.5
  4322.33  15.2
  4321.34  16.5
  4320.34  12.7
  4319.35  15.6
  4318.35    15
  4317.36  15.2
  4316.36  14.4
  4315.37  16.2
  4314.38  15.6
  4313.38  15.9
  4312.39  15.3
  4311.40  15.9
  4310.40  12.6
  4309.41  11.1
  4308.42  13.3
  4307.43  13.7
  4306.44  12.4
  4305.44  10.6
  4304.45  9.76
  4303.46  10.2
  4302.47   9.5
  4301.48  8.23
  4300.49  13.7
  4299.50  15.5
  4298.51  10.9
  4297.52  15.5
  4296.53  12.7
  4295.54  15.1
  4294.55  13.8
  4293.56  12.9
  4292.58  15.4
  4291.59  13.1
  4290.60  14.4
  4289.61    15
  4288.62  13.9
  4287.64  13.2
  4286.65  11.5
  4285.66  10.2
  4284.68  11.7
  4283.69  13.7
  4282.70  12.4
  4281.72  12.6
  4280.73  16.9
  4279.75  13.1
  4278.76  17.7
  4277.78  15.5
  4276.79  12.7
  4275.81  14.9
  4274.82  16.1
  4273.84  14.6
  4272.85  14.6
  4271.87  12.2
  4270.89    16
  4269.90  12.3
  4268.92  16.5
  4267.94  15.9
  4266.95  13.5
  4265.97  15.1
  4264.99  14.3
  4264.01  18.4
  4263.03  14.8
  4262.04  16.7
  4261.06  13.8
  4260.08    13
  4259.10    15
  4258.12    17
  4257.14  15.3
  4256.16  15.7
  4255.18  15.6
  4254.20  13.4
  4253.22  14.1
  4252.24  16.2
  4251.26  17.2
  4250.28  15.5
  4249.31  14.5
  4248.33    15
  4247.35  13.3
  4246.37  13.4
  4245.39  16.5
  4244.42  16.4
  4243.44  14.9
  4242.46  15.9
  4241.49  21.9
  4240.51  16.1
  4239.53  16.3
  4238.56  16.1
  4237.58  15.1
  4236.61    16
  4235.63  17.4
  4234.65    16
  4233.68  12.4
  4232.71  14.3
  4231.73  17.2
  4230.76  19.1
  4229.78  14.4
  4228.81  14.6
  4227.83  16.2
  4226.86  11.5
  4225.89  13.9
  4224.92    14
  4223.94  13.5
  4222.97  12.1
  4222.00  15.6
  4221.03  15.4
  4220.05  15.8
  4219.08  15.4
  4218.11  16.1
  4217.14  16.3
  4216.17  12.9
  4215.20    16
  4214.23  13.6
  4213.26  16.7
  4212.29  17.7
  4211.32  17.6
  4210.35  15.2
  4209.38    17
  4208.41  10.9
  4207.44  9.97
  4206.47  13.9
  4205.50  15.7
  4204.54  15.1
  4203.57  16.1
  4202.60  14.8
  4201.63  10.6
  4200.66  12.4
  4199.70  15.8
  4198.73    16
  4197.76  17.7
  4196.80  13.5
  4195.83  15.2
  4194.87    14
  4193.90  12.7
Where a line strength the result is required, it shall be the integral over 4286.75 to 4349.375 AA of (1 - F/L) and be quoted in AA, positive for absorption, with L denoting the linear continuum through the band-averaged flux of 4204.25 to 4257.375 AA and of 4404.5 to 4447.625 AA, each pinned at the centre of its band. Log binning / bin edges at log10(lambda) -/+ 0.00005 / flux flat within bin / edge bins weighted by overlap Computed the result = 7.5 AA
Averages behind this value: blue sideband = 15.2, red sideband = 15.4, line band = 13.5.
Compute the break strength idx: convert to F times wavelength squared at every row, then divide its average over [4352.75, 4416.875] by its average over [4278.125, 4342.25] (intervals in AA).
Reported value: 1.1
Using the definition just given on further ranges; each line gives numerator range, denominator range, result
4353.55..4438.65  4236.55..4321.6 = 1.09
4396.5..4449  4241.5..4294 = 1.13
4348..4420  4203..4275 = 1.01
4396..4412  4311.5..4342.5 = 1.06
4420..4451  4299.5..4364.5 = 1.24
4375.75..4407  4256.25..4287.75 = 1.04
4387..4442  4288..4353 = 1.17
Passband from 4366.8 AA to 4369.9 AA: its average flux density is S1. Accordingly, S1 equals 13.6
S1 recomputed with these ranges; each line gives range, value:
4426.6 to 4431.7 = 15.4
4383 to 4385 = 14.8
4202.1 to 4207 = 15.1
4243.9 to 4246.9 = 15.4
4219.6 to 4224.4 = 14.5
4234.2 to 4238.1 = 16.1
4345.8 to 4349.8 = 14.8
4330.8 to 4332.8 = 15.4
